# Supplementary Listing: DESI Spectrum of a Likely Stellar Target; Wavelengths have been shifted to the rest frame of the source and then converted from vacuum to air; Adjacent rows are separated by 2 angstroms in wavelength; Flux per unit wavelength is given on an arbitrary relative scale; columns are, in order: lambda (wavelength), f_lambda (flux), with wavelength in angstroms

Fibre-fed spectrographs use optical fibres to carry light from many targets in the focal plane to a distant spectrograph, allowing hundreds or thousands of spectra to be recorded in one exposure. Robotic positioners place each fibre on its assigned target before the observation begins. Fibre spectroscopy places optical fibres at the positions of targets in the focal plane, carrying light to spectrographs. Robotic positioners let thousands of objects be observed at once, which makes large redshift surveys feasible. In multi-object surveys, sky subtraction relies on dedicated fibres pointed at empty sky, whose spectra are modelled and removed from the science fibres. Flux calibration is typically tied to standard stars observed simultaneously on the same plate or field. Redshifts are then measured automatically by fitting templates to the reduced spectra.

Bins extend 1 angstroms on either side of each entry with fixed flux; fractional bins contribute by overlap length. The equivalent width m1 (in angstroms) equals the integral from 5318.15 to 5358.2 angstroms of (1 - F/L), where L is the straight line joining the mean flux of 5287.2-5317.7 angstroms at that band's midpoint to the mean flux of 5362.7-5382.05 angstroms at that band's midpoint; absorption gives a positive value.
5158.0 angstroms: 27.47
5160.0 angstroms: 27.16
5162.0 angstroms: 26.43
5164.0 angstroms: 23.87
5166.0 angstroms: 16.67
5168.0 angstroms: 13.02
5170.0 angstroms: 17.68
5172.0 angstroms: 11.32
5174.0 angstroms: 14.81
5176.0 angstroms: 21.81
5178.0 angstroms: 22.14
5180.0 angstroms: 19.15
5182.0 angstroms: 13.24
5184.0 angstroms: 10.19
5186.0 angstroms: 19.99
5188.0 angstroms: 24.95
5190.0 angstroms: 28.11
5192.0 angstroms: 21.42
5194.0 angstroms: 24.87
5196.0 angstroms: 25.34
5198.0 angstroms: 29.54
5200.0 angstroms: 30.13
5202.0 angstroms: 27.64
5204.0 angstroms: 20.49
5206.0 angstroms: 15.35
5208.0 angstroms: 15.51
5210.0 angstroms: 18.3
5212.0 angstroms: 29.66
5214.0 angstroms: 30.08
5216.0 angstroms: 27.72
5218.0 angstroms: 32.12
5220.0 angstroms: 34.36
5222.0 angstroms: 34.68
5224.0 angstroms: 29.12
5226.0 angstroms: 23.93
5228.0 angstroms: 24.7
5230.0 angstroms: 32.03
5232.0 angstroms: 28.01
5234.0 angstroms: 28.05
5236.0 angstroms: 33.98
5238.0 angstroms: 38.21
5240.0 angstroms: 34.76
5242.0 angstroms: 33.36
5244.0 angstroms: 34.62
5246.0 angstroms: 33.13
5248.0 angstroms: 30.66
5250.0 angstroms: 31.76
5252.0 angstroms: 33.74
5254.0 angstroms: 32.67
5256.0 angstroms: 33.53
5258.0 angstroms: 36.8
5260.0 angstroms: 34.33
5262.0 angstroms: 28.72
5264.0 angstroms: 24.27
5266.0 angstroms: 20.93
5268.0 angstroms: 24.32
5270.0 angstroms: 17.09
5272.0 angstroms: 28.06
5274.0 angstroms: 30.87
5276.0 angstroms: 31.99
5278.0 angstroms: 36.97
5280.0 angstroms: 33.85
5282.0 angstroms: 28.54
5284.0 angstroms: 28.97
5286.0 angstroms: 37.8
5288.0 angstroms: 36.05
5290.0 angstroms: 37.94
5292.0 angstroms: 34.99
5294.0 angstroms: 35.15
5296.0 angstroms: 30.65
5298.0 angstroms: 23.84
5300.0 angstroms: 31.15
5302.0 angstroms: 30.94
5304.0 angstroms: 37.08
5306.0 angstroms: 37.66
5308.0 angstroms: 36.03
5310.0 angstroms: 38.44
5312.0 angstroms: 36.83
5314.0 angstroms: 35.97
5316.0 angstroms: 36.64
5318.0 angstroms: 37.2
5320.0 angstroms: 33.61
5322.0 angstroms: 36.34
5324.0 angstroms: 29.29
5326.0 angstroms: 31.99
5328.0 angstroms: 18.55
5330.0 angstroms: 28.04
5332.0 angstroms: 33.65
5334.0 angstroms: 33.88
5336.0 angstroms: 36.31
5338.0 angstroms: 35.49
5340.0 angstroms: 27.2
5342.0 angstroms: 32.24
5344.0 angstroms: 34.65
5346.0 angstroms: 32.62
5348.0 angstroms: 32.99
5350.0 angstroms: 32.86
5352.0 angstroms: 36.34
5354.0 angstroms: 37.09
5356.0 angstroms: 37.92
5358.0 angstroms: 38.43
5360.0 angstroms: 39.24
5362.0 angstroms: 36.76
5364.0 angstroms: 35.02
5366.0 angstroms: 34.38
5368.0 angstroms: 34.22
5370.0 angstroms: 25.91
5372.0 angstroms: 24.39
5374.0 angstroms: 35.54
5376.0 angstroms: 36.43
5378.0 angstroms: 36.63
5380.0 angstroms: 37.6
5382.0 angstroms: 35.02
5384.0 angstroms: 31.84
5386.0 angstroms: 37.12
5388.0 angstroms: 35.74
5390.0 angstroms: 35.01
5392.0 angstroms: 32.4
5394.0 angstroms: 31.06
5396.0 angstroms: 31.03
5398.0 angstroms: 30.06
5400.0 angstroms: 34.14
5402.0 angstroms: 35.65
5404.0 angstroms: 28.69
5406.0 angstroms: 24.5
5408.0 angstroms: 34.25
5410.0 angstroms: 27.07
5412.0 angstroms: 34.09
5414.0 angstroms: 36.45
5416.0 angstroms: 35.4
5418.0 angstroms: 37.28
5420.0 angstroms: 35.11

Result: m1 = 1.3 angstroms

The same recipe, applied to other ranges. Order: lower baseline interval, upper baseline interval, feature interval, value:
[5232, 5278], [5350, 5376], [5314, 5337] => 0.5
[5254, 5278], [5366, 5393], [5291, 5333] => -3.1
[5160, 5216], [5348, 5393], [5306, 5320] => -2.8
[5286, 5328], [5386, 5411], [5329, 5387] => -2.3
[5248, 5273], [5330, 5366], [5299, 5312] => -1.4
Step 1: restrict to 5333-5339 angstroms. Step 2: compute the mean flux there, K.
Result 35.2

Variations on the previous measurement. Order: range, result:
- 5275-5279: 34.5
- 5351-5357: 37.1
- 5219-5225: 32.7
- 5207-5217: 24.3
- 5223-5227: 26.5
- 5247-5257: 32.5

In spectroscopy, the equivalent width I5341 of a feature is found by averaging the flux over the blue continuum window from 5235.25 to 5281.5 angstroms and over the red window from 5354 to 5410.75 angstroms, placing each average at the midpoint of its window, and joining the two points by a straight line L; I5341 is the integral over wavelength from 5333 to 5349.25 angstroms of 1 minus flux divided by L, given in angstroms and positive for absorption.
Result -0.2 angstroms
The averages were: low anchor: 31.2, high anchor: 33.5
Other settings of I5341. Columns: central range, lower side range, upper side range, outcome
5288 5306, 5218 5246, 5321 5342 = -1.1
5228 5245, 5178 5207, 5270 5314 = -3.3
